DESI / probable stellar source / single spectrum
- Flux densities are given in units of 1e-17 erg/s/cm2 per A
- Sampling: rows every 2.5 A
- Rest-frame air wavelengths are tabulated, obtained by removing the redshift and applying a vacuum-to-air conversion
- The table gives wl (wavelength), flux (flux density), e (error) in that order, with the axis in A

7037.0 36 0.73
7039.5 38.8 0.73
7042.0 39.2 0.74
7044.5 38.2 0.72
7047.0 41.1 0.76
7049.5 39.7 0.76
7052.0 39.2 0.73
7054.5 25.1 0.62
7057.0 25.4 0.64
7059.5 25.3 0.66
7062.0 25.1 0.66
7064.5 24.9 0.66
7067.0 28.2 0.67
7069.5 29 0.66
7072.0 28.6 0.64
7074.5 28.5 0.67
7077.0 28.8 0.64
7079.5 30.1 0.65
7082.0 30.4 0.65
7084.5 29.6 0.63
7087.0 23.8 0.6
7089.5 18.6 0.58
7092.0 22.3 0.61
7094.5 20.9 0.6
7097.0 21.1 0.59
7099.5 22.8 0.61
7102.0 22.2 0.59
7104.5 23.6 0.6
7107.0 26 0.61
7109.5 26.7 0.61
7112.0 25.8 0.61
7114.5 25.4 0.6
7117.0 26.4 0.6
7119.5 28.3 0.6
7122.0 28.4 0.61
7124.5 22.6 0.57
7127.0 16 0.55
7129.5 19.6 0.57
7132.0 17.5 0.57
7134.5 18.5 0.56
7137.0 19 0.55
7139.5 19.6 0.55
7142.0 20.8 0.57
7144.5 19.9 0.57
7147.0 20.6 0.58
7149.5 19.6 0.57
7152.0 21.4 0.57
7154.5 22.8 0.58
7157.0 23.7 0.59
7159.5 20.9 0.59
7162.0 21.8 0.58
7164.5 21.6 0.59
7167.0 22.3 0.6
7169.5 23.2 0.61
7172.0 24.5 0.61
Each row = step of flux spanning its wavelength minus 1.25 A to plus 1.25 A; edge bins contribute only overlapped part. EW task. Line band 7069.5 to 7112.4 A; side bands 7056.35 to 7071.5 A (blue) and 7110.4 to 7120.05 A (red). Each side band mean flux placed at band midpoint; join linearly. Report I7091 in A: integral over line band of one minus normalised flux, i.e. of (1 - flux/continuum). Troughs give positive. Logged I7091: 1.7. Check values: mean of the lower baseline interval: 26.5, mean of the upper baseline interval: 26.4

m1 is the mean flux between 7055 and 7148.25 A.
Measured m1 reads 24.1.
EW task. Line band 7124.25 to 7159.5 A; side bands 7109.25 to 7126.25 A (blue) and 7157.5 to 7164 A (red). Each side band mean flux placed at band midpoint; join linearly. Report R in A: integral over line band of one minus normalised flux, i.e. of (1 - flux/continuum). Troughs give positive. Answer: 5.0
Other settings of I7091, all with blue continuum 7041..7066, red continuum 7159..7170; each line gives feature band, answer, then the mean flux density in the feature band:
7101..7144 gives 5.3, 22.7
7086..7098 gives 3.1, 21.3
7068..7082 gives 0.5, 29.1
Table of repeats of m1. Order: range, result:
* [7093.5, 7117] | 24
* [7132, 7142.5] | 19.1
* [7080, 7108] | 23.9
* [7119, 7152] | 20.7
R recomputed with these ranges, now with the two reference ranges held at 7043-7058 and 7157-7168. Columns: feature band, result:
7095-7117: 3.3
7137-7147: 1.7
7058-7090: 5.0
